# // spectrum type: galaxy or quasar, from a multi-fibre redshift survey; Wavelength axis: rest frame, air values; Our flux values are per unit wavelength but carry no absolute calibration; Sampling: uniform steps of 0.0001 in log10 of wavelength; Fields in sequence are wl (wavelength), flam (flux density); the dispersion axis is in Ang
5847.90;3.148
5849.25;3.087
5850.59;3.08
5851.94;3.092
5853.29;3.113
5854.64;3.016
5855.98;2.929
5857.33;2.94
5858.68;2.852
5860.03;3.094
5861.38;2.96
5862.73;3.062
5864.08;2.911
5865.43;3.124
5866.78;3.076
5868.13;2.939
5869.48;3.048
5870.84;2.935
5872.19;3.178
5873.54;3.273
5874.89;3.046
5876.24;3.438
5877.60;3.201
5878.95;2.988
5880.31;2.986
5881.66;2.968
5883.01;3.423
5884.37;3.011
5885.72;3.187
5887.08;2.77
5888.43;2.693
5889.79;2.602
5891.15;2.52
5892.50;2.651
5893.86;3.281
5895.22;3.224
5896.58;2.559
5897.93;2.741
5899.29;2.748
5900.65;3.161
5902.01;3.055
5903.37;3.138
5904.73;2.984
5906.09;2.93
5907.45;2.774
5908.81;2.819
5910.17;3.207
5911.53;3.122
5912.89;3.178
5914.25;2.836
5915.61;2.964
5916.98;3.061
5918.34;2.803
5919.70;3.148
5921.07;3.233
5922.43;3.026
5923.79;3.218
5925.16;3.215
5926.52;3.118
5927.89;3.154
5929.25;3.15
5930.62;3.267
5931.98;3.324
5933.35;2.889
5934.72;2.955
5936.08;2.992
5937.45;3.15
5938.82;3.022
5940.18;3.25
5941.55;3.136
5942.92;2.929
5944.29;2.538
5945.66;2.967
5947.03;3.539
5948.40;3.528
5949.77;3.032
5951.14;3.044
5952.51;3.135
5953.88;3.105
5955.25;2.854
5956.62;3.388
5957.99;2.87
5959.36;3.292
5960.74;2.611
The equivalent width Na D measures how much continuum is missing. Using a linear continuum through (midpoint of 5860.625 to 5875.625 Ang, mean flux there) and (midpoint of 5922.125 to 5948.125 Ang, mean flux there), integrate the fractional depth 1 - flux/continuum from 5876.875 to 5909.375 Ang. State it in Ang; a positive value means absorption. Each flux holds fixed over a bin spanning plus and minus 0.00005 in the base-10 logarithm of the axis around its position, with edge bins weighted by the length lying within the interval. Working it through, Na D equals 1.4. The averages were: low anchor 3.05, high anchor 3.1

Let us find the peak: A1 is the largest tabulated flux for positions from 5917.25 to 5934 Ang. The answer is 3.324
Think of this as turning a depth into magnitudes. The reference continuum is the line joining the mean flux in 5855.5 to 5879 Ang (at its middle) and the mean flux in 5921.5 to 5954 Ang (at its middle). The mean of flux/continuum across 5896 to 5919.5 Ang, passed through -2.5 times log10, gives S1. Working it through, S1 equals 0.05 mag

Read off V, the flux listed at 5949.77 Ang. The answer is 3.032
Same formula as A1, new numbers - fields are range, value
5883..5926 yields 3.423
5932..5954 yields 3.539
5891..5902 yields 3.281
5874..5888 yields 3.438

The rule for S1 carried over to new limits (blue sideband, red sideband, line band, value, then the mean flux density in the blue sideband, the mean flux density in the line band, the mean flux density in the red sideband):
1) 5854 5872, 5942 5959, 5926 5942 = -0.02 mag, 3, 3.12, 3.08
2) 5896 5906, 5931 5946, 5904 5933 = -0.04 mag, 2.92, 3.07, 3.02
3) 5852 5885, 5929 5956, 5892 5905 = 0.04 mag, 3.06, 2.96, 3.09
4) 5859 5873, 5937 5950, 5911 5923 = 0.02 mag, 3.03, 3.04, 3.11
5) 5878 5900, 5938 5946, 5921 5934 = -0.07 mag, 2.9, 3.16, 2.98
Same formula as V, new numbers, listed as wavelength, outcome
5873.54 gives 3.273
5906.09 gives 2.93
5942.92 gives 2.929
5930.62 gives 3.267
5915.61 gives 2.964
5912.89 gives 3.178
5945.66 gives 2.967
